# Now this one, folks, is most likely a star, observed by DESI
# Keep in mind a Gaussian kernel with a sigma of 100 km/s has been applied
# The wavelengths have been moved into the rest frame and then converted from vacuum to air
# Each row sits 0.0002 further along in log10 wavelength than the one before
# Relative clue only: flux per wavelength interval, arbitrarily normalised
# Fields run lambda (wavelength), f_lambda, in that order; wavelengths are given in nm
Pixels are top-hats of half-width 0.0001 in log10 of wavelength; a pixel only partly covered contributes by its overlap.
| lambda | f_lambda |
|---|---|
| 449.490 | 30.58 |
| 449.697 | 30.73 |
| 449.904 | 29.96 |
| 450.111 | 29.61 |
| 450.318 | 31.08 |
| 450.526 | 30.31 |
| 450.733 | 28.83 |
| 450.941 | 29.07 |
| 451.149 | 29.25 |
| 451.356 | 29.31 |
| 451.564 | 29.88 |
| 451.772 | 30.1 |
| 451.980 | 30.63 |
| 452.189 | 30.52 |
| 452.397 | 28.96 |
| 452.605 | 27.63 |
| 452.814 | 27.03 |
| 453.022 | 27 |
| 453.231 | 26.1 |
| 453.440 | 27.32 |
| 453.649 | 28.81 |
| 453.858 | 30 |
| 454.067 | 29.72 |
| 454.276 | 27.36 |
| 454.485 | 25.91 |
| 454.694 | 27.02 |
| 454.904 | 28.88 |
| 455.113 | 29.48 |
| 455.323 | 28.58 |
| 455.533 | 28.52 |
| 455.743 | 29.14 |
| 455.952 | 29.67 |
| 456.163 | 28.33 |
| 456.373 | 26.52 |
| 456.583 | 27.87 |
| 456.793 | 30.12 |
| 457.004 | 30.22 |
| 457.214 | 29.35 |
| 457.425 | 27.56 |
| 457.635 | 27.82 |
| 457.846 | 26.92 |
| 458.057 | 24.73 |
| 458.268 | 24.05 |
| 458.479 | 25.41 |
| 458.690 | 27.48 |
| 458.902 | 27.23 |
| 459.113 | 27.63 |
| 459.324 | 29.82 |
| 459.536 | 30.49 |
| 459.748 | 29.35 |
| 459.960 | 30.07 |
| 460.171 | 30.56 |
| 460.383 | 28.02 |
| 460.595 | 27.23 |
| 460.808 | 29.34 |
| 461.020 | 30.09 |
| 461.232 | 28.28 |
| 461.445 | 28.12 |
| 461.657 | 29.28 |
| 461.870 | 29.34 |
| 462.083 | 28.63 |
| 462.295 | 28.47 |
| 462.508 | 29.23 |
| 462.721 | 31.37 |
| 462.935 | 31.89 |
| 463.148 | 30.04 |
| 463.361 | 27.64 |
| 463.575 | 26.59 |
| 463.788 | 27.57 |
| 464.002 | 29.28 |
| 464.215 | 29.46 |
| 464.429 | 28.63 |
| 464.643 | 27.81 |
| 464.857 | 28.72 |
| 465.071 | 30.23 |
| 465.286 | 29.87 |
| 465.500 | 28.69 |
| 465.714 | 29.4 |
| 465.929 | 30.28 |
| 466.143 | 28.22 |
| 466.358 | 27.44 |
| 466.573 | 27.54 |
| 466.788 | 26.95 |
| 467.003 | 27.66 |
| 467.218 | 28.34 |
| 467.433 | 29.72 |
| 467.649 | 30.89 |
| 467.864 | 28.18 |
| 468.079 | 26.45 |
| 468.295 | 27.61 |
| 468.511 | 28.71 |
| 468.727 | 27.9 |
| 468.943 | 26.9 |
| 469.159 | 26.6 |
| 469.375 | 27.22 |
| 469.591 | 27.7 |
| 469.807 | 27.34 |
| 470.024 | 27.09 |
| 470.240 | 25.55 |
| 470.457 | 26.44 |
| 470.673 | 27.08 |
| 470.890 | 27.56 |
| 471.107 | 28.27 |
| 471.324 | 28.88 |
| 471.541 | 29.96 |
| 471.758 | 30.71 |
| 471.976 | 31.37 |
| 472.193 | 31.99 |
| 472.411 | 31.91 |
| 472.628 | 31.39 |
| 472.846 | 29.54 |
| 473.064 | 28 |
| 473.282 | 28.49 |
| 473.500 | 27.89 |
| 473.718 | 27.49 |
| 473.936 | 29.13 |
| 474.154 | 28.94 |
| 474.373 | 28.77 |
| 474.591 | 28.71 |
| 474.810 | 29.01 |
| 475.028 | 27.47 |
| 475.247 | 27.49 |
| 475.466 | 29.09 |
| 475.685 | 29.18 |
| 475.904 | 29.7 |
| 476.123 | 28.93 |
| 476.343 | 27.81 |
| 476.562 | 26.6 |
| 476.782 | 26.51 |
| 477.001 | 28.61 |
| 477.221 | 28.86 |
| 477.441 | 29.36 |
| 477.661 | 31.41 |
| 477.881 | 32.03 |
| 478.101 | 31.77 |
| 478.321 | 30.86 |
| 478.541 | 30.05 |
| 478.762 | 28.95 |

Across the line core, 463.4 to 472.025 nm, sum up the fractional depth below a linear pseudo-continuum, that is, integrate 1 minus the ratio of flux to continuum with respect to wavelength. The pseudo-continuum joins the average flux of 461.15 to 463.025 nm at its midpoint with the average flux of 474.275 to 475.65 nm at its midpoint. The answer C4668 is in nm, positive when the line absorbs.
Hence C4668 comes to 0.22 nm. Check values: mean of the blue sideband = 29.4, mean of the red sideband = 28.5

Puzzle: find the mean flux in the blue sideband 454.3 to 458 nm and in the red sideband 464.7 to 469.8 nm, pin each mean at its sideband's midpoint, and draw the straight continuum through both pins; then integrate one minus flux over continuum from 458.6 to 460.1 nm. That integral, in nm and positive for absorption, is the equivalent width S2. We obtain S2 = -0.03 nm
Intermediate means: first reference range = 28.3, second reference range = 28.3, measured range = 28.9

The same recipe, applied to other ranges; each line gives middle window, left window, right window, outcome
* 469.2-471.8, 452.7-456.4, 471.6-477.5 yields 0.100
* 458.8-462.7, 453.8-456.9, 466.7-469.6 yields -0.107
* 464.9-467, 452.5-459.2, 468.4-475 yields -0.031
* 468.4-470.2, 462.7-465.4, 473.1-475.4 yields 0.084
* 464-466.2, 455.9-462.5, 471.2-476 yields -0.033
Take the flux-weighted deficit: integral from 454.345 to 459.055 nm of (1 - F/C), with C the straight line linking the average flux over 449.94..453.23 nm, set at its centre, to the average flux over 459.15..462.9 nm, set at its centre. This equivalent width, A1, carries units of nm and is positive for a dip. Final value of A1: 0.24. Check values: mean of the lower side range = 29.2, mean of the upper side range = 29.3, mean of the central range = 27.8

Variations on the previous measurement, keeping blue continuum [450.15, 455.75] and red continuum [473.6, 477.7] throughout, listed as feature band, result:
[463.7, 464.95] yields 0.00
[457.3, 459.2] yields 0.14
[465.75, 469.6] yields 0.08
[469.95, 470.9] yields 0.06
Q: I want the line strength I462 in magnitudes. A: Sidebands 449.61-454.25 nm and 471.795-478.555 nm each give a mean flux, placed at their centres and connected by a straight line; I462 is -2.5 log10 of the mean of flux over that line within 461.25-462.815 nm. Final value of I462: 0.00 mag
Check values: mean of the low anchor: 29.1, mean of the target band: 29.1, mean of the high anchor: 29.3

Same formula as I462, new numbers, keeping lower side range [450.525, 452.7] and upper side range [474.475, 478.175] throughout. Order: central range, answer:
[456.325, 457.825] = 0.03 mag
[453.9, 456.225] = 0.04 mag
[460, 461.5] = 0.01 mag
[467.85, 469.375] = 0.07 mag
